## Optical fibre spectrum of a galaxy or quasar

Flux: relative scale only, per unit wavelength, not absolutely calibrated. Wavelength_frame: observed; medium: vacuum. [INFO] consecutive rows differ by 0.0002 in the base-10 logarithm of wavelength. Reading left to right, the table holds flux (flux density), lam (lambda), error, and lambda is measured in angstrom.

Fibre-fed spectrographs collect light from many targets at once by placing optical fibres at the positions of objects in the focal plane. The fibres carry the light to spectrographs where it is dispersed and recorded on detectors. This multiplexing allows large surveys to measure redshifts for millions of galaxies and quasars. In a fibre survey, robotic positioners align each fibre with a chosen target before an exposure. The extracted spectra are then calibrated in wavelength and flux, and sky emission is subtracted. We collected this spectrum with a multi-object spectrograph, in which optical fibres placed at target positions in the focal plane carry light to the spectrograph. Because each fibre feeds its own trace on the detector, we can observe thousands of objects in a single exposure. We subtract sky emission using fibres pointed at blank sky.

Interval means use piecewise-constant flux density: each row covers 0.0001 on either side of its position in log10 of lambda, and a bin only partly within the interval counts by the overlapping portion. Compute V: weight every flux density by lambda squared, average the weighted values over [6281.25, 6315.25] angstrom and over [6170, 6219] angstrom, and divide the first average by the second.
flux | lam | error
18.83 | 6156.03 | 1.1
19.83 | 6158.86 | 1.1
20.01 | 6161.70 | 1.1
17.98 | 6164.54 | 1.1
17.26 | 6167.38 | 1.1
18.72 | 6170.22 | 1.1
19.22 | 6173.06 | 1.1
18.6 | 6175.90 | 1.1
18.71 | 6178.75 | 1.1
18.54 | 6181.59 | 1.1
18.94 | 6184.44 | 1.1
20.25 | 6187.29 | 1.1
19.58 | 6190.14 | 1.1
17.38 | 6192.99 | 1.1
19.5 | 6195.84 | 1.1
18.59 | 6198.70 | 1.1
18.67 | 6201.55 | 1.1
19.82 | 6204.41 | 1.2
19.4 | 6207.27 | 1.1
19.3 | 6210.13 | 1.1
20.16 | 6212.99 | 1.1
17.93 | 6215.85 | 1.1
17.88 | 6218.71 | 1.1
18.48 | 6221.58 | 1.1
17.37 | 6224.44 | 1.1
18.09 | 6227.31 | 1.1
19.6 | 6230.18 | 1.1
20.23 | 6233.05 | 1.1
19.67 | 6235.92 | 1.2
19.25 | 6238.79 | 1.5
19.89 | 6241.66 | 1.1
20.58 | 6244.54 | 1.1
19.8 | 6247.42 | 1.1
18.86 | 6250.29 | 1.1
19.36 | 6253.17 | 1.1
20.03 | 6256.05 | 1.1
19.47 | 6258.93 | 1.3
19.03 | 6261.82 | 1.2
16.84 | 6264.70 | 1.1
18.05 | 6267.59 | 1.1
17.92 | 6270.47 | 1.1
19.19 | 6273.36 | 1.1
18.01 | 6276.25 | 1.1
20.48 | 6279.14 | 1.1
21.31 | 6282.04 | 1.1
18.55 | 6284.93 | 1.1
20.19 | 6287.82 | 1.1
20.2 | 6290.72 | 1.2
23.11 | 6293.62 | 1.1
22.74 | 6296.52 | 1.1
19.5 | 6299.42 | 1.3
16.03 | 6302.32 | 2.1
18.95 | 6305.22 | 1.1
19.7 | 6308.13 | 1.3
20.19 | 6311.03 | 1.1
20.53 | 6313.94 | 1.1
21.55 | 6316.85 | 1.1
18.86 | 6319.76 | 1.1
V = 1.1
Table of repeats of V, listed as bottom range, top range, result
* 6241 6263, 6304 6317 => 1.04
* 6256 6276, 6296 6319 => 1.08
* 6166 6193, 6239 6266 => 1.05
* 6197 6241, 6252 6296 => 1.05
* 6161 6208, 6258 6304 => 1.06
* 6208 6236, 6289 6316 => 1.10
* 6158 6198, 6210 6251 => 1.03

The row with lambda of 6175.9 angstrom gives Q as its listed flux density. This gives 18.6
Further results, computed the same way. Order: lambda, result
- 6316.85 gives 21.55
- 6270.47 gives 17.92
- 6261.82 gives 19.03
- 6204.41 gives 19.82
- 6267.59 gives 18.05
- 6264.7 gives 16.84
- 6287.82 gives 20.19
